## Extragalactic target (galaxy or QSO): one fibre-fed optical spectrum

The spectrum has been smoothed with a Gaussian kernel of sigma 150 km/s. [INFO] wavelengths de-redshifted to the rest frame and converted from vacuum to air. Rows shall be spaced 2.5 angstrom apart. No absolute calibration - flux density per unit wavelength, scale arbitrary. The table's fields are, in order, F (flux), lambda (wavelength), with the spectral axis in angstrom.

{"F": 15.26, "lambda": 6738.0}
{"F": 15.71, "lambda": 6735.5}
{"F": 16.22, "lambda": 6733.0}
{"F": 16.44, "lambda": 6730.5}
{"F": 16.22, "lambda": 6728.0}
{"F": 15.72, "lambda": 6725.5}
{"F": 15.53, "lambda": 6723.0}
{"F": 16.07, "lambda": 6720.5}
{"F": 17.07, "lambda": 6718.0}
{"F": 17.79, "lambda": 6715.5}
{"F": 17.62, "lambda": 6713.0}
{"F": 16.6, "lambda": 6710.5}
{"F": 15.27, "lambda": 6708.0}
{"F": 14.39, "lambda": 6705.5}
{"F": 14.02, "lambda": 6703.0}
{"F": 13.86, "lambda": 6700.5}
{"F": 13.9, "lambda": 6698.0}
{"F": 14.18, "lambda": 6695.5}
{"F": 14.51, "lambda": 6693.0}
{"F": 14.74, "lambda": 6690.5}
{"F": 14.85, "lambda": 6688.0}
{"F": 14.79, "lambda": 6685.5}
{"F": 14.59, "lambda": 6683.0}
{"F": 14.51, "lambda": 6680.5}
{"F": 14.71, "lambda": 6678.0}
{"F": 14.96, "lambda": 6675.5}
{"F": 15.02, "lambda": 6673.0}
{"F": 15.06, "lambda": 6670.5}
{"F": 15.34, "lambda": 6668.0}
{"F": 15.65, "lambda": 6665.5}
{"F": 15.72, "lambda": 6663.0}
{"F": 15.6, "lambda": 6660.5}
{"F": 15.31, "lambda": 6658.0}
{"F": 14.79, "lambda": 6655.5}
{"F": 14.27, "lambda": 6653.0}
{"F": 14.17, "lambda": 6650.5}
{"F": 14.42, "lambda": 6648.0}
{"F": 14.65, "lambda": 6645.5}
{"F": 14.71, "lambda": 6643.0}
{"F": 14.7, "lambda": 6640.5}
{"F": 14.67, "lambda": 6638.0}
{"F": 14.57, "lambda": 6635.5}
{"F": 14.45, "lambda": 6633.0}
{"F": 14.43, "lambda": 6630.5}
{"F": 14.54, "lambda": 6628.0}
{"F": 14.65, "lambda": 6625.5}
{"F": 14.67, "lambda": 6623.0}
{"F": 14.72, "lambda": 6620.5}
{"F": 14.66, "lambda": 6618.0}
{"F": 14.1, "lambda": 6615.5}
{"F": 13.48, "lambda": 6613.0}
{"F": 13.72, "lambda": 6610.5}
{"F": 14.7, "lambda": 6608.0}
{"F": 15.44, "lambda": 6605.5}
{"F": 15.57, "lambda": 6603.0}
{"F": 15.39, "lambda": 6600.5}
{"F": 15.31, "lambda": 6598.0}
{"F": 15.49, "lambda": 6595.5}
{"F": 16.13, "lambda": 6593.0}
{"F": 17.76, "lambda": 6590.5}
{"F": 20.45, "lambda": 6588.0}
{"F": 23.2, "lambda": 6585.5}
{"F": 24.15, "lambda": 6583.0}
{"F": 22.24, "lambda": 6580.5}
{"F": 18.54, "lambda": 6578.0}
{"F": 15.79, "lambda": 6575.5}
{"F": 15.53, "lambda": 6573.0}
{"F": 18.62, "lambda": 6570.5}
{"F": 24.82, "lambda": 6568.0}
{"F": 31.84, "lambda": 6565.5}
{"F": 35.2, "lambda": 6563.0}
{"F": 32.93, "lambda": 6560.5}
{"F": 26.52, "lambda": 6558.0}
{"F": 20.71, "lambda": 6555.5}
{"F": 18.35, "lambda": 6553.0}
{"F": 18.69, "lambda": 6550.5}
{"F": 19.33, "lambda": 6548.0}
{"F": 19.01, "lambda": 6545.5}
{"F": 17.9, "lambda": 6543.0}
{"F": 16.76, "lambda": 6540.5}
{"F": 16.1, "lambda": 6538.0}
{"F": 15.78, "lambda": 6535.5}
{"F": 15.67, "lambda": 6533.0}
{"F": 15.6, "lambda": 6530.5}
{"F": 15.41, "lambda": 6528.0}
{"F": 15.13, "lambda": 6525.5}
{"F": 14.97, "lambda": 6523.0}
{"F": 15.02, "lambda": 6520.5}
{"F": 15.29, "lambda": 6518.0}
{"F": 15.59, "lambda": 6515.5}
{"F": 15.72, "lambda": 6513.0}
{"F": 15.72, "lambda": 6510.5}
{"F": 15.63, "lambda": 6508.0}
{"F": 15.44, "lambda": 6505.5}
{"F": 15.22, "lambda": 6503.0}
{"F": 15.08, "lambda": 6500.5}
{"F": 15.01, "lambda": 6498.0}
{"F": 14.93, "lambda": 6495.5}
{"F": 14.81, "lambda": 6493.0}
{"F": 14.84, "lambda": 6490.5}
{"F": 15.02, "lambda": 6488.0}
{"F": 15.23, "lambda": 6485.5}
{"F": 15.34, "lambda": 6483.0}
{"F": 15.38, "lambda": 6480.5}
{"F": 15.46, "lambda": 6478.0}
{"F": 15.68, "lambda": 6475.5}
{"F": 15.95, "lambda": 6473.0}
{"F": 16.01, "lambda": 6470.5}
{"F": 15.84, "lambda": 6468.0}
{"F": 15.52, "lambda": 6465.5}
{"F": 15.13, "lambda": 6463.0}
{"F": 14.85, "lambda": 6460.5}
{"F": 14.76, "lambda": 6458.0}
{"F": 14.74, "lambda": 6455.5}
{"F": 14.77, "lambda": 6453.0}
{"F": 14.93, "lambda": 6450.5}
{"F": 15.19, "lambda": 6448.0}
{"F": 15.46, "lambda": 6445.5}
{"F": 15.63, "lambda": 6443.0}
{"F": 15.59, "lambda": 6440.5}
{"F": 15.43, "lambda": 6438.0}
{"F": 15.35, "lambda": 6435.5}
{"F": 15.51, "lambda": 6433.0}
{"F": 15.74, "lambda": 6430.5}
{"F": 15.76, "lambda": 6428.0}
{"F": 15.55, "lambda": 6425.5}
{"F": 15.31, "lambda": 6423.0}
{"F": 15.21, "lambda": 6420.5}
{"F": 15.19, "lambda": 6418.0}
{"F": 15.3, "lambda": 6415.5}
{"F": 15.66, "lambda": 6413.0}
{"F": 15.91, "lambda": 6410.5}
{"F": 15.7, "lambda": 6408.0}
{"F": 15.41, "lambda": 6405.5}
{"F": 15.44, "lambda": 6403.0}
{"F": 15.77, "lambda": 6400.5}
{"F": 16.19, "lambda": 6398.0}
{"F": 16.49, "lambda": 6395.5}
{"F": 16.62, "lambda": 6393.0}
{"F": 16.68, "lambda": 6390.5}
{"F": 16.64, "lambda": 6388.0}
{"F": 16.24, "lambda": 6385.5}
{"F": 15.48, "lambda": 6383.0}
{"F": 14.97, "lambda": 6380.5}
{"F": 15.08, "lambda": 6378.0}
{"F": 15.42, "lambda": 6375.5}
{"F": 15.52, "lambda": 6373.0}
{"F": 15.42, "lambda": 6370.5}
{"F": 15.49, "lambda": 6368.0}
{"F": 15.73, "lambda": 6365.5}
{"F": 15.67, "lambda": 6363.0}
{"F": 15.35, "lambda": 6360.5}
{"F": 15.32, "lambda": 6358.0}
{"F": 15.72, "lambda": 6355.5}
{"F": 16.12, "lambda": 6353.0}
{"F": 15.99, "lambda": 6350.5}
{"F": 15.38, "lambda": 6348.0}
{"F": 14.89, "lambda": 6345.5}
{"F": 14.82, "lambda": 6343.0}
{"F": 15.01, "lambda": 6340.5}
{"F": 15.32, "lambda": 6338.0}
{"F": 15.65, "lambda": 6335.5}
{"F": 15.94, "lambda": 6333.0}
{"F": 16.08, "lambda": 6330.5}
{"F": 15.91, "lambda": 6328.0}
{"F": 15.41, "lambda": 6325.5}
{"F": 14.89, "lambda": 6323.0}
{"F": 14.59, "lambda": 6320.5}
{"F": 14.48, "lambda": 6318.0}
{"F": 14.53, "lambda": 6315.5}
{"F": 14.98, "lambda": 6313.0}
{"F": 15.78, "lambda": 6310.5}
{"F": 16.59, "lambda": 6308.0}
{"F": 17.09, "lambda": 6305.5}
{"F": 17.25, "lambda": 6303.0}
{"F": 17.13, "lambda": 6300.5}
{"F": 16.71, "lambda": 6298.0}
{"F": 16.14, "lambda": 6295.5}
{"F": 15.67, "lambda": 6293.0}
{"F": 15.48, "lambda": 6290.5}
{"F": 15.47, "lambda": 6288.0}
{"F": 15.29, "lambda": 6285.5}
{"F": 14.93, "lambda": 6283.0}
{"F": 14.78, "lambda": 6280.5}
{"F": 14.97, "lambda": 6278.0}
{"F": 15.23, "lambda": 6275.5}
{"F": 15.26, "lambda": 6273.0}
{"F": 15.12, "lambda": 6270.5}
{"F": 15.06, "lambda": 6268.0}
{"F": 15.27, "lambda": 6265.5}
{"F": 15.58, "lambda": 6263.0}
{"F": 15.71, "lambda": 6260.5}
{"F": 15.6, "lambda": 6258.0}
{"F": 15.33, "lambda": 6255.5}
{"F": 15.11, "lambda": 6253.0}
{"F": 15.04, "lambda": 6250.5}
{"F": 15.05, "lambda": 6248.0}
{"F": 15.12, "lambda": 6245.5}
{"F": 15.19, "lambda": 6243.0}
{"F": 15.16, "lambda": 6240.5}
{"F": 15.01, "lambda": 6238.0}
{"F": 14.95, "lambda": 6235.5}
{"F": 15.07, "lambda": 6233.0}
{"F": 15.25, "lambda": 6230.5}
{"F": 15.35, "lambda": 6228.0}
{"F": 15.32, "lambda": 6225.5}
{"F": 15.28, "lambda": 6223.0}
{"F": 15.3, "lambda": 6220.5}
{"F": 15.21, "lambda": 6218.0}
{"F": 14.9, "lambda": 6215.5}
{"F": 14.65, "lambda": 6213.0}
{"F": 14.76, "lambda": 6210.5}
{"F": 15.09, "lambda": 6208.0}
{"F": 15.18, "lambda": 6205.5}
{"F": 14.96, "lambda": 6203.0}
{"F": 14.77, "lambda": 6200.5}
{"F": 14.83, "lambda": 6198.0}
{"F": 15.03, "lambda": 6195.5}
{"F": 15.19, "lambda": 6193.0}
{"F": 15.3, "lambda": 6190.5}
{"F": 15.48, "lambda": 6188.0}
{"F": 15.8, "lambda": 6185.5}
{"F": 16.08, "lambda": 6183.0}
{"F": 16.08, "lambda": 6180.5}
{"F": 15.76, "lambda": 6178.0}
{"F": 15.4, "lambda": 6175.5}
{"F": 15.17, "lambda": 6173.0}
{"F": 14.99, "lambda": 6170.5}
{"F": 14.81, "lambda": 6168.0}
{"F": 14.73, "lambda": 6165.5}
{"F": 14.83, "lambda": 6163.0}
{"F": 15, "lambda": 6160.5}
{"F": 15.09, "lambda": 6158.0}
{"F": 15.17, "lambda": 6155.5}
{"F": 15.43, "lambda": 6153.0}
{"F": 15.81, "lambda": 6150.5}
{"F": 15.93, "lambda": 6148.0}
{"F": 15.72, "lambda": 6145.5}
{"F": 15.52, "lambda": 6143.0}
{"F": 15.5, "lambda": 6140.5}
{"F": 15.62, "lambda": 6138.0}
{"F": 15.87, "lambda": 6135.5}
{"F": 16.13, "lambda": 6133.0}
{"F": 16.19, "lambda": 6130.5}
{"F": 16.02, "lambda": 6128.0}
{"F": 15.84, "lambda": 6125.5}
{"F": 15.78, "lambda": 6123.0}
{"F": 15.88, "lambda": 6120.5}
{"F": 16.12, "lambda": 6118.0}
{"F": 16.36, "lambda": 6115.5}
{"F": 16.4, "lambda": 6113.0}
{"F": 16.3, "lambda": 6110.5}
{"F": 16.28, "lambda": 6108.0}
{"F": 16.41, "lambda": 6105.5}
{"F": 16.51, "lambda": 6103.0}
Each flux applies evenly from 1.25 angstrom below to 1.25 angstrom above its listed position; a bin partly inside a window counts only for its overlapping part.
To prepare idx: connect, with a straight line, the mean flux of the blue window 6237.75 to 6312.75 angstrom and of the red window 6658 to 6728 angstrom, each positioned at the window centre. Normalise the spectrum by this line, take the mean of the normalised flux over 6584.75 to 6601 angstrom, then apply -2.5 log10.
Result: -0.149 mag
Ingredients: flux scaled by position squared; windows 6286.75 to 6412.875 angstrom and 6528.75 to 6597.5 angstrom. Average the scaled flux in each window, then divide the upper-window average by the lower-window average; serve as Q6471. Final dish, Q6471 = 1.39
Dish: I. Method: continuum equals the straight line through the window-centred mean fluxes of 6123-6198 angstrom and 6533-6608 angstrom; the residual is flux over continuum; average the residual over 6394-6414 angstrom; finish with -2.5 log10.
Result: 0.15 mag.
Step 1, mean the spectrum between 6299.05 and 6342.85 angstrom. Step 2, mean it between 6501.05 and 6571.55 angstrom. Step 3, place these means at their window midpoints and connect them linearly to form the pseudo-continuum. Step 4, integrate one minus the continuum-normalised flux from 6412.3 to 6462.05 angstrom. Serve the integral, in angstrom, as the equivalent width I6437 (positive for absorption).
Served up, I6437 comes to 6.2 angstrom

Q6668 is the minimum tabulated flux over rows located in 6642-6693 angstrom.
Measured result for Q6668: 14.17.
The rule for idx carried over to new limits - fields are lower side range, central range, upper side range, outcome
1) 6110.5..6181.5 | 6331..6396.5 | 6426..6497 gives -0.02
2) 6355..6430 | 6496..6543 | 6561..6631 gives 0.11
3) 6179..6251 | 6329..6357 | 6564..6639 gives 0.02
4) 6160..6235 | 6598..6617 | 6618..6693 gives 0.01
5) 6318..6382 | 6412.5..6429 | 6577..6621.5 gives 0.03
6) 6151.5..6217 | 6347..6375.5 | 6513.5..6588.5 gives 0.12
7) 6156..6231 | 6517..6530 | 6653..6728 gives 0.00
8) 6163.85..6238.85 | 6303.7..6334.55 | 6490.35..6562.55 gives 0.03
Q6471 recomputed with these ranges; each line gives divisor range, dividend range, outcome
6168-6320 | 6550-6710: 1.23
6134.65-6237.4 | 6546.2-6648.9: 1.35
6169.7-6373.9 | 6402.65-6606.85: 1.19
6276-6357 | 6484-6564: 1.20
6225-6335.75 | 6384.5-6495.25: 1.06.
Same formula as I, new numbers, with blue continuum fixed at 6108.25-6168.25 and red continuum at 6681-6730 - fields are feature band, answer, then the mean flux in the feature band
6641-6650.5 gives 0.06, 14.5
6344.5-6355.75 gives 0.00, 15.6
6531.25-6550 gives -0.12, 17.2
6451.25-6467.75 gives 0.03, 15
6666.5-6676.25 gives 0.02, 15.1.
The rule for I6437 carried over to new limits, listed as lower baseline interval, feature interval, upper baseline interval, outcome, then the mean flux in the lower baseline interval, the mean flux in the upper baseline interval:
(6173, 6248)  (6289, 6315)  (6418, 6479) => -1.6 angstrom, 15.2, 15.4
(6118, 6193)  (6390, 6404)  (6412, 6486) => -0.7 angstrom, 15.6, 15.4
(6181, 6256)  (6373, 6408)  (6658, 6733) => -1.4 angstrom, 15.2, 15.3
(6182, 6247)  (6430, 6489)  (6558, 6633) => 6.9 angstrom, 15.2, 18.6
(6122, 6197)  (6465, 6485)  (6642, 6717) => -0.6 angstrom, 15.5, 15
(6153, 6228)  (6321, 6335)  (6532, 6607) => 1.1 angstrom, 15.2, 20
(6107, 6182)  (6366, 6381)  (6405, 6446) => 0.2 angstrom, 15.7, 15.5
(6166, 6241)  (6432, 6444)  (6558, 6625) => 1.4 angstrom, 15.2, 19.1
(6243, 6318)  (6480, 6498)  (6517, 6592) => 3.6 angstrom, 15.5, 19.9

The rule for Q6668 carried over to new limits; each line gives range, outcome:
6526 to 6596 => 15.41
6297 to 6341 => 14.48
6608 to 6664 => 13.48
